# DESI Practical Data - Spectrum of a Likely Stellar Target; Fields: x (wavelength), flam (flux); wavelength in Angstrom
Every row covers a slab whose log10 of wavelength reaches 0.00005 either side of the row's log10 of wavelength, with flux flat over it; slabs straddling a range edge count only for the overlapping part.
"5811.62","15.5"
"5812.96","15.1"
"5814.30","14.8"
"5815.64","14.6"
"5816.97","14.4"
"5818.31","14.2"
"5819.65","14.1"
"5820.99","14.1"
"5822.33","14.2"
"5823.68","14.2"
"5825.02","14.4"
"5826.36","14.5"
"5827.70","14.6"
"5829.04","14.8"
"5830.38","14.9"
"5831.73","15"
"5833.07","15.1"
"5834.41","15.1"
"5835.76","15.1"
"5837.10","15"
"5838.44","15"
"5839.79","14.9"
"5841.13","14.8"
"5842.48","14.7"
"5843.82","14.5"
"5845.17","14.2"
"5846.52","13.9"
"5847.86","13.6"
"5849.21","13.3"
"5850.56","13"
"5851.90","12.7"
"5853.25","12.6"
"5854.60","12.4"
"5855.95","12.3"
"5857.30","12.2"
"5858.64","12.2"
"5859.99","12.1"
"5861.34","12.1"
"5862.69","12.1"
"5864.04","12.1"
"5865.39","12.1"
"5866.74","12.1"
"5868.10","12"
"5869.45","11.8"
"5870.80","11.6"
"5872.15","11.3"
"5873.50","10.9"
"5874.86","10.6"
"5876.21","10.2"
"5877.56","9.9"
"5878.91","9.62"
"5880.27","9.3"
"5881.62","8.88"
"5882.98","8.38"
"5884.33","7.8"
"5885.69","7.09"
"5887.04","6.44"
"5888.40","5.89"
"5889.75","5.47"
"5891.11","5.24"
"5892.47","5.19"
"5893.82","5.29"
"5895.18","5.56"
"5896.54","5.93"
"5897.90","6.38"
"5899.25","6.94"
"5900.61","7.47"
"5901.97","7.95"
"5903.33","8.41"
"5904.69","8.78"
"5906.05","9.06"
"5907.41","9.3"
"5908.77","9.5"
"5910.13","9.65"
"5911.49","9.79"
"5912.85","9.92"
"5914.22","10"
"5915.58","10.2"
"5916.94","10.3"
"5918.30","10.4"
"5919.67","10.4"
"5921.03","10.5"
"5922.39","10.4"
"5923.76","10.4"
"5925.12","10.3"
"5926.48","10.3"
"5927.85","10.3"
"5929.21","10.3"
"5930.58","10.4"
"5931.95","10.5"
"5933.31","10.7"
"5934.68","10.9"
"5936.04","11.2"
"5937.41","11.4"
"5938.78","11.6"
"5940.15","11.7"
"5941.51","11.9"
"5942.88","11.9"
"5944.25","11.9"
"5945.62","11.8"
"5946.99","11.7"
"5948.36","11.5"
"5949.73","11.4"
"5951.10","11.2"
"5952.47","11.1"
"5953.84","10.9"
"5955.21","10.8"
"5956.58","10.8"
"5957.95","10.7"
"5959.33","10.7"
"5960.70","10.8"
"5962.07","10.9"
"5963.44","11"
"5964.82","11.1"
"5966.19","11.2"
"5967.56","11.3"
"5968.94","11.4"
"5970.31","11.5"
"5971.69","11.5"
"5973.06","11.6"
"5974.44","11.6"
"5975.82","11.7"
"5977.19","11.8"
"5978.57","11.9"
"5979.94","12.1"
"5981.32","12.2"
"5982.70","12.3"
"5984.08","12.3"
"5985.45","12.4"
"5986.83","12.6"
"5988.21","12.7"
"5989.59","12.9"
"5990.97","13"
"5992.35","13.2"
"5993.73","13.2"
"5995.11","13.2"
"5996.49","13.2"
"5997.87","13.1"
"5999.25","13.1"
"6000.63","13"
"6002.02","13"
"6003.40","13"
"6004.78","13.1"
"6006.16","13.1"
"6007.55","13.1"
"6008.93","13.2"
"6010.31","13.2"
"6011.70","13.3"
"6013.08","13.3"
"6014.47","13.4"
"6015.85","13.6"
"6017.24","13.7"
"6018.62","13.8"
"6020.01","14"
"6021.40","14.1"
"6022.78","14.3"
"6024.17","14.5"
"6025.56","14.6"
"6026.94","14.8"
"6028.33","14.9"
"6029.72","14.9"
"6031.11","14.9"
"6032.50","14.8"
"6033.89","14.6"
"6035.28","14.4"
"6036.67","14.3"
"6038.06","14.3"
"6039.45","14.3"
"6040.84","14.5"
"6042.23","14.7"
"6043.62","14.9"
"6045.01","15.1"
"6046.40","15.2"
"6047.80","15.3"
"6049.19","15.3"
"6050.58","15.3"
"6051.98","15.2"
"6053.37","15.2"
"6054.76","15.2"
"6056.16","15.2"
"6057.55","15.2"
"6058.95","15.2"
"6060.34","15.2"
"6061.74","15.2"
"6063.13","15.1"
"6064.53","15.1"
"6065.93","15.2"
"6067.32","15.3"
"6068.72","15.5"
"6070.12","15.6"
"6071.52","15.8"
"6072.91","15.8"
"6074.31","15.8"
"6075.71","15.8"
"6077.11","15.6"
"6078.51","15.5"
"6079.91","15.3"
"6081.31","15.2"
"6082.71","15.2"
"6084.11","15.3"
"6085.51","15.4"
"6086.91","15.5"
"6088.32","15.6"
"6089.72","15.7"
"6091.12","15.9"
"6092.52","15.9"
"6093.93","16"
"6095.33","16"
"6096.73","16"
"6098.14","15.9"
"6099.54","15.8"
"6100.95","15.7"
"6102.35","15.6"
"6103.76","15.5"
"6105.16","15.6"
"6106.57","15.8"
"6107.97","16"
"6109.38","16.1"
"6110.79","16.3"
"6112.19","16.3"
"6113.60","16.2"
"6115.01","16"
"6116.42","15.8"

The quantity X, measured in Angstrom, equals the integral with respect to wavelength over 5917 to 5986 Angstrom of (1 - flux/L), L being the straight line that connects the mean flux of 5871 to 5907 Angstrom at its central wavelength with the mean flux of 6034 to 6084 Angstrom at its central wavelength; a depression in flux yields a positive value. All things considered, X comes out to -4.3 Angstrom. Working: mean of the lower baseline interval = 7.9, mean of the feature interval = 11.2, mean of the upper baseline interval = 15.2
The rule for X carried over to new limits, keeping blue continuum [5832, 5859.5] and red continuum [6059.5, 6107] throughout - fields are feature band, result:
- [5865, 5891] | 8.6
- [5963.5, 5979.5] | 3.5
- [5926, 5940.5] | 3.6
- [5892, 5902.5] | 5.8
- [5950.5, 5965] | 3.7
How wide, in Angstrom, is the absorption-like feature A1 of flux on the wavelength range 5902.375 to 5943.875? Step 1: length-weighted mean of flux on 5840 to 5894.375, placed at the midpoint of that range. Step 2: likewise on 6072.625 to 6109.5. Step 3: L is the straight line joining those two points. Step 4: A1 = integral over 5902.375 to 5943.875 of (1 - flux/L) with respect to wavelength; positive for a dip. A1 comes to 5.9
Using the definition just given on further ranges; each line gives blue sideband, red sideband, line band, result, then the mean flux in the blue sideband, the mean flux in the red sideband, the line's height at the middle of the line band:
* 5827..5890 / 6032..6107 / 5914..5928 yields 2.9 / 12.1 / 15.3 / 13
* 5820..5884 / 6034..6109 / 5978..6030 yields 4.6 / 12.8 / 15.4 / 14.6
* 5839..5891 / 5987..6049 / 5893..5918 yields 7.5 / 11.3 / 13.9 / 12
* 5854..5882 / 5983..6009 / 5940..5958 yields 1.4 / 11.3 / 13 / 12.4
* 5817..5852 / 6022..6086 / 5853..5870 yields 2.7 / 14.4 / 15.1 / 14.5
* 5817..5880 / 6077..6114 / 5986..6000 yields 1.6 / 13.2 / 15.7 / 14.7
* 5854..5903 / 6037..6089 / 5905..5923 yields 0.9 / 9.28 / 15.2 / 10.4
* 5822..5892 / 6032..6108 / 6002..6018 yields 1.3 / 12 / 15.3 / 14.4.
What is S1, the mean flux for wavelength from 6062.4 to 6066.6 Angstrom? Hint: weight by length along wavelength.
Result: 15.1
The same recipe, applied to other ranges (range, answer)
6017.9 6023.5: 14.1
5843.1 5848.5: 14.1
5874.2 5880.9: 9.93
